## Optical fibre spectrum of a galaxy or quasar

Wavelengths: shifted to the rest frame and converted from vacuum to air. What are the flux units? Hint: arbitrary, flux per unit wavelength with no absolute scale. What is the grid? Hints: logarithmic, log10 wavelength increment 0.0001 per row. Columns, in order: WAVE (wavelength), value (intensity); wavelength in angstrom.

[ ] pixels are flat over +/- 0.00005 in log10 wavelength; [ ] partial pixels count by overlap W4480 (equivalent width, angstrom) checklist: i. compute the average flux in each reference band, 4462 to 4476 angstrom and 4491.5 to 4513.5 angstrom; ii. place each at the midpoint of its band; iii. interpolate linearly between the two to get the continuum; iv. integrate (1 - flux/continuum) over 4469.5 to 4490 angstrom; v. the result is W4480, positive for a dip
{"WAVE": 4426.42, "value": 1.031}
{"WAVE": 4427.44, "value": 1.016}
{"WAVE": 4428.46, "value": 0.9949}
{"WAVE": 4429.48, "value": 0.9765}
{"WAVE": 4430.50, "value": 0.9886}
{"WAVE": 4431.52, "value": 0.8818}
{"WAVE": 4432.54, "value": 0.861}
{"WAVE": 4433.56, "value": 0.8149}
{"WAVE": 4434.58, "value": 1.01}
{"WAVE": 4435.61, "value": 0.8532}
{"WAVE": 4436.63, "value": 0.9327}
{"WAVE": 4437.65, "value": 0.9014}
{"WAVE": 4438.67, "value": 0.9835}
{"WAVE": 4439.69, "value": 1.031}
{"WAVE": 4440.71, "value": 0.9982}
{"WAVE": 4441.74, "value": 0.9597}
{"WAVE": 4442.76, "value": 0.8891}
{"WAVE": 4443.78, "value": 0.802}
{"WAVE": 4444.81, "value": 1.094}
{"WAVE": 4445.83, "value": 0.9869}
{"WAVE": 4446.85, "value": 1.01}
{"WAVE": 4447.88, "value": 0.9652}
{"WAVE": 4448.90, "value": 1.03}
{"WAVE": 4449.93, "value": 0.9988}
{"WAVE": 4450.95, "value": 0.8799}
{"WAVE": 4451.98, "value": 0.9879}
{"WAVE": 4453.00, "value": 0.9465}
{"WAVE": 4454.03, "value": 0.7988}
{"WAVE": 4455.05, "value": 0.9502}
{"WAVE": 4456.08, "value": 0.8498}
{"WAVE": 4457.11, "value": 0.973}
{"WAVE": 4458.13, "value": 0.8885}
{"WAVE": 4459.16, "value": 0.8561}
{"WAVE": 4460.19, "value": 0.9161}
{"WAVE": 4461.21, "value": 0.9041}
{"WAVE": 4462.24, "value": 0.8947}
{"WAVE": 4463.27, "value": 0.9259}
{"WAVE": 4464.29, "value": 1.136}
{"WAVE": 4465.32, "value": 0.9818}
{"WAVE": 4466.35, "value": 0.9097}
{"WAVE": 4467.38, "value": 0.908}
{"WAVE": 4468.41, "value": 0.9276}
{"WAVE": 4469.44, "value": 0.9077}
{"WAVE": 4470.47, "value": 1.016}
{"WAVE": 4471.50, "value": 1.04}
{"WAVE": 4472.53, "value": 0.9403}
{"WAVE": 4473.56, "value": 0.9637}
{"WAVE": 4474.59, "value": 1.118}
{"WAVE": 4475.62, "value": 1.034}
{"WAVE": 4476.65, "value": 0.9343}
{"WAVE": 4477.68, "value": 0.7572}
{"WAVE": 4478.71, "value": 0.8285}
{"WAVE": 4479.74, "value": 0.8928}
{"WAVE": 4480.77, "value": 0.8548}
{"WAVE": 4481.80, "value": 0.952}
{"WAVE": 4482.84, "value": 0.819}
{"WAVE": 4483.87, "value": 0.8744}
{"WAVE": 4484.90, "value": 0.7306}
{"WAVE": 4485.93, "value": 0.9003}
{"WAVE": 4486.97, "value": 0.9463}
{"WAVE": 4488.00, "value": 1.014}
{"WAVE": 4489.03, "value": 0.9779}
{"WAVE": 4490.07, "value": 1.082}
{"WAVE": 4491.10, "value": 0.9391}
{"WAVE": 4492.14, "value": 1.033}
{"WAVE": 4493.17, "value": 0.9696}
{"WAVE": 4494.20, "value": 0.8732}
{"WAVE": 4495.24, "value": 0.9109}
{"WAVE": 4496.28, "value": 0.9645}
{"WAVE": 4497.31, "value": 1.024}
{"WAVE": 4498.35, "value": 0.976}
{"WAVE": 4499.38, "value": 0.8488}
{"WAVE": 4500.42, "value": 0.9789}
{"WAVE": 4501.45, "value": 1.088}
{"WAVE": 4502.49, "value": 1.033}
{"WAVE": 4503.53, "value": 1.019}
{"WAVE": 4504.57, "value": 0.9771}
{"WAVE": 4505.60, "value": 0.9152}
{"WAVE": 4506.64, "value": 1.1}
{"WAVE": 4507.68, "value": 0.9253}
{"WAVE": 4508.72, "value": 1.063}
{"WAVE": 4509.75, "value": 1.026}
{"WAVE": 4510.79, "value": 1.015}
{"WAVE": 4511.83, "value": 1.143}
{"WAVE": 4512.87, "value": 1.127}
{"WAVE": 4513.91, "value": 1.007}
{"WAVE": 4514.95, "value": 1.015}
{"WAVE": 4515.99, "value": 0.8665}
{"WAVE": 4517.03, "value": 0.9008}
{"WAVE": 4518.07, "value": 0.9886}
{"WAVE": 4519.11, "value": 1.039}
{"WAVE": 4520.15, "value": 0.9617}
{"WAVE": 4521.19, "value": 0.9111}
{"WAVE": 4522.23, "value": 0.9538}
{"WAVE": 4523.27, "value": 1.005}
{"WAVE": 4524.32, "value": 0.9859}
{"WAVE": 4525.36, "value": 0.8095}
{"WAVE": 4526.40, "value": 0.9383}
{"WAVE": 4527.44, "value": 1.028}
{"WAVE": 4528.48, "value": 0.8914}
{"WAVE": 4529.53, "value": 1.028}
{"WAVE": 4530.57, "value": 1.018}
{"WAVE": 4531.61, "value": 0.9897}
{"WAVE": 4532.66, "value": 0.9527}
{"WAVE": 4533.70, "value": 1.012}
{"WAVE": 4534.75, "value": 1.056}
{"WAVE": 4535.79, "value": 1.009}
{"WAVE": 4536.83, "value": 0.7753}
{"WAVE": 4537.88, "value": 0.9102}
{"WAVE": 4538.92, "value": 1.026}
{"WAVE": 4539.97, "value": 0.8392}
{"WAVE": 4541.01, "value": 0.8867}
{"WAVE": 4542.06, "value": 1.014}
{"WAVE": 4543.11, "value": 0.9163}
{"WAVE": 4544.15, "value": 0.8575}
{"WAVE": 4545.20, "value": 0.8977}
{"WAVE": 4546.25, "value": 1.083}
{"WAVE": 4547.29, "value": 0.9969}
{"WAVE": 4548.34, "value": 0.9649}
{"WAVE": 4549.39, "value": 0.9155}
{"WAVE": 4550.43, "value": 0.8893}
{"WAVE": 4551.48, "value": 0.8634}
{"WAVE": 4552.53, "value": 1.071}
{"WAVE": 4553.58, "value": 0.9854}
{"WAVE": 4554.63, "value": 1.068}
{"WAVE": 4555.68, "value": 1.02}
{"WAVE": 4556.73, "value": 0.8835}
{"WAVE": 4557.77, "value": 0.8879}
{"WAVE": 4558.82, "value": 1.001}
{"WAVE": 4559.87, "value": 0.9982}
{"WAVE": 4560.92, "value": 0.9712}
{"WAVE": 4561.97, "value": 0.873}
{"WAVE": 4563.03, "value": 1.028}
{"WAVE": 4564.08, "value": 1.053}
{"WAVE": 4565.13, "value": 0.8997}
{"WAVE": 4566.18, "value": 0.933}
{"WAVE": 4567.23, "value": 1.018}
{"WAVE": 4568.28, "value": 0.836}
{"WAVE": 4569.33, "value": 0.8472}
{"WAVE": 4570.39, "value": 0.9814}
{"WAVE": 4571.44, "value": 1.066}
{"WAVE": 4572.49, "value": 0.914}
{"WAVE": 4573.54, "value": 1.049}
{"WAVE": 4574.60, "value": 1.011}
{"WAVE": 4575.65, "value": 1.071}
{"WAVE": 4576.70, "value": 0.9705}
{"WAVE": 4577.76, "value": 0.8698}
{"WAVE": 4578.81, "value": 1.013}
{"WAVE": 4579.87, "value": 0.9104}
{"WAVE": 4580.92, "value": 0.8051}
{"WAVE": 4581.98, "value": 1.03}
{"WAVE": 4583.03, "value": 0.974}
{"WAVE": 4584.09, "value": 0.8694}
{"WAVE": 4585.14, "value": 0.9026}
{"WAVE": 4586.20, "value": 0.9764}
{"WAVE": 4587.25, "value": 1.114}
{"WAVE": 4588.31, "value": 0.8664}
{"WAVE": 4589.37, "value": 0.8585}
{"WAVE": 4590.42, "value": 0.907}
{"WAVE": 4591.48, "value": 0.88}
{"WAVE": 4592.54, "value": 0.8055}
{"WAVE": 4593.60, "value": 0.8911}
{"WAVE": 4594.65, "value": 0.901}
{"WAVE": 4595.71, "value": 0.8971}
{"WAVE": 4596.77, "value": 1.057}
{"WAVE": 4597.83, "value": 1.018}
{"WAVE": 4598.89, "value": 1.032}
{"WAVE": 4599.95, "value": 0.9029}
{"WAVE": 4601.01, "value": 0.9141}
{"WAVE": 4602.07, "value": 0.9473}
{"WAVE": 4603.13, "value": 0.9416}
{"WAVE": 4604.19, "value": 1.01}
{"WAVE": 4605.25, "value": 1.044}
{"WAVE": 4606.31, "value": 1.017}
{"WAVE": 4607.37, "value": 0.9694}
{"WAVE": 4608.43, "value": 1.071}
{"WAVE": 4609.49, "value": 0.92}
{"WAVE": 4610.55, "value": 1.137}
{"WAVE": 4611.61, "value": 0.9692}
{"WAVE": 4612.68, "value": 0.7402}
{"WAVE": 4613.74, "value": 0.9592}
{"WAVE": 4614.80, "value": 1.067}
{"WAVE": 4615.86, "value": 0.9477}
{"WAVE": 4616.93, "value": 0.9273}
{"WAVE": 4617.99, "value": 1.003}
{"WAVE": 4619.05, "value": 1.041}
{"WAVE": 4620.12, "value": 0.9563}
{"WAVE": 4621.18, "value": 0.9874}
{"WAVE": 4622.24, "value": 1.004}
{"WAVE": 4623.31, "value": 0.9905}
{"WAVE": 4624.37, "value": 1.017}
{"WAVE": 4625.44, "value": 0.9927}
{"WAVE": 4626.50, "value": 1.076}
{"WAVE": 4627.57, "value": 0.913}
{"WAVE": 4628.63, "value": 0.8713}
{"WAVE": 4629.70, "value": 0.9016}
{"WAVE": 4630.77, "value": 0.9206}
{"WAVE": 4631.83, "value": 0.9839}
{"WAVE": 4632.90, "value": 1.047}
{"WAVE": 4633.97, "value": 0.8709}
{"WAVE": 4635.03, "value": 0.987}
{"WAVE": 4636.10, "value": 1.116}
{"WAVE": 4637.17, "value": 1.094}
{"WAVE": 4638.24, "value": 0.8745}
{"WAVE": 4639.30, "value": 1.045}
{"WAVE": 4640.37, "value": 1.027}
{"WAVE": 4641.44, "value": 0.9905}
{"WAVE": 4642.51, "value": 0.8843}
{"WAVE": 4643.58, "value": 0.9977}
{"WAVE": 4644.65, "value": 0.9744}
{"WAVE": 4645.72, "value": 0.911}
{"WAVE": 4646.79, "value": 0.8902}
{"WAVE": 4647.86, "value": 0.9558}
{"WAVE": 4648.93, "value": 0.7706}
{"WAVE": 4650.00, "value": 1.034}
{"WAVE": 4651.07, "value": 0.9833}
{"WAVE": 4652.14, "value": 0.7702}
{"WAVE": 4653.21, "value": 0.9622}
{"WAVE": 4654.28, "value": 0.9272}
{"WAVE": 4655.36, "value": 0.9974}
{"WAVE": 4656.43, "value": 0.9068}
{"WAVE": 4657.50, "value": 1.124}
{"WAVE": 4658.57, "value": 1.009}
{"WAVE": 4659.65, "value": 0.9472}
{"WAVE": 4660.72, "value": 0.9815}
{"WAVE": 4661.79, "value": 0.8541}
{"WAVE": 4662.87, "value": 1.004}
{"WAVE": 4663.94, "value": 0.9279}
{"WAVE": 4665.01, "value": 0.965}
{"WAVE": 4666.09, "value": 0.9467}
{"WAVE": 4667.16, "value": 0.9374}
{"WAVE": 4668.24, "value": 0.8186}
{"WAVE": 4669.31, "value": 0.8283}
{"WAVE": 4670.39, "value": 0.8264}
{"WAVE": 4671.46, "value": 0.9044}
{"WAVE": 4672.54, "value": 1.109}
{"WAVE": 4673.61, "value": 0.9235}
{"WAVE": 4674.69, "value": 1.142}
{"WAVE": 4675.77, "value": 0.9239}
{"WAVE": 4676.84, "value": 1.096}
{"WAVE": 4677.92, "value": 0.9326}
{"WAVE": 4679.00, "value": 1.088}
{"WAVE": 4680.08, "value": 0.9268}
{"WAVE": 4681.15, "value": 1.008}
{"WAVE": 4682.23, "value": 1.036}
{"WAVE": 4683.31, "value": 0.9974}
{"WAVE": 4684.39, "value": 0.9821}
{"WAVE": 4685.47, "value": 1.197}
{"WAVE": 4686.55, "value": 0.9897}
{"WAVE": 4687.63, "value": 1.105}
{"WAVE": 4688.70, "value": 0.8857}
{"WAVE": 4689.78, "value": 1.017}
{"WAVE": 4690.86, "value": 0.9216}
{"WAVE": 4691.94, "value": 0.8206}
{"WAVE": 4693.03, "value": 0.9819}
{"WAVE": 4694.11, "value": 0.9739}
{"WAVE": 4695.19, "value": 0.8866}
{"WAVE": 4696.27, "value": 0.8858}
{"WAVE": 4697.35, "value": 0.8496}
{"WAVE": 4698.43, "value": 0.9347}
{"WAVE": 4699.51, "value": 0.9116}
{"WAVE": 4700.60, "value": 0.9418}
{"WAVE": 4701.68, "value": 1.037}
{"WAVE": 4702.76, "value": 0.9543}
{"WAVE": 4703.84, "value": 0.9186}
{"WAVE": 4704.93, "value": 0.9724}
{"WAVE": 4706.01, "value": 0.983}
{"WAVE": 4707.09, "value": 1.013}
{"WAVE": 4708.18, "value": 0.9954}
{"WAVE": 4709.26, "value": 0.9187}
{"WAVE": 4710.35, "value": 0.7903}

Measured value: 1.2 angstrom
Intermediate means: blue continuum 0.98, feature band 0.929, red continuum 1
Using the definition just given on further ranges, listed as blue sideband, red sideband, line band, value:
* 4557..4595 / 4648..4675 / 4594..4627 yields -1.4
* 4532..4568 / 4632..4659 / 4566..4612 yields 0.2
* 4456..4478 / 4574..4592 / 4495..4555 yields -1.8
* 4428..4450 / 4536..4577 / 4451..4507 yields 0.6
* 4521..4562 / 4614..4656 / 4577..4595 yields 0.8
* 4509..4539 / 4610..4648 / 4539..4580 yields 0.8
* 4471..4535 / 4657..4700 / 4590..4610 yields 0.2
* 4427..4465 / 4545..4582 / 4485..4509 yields -0.6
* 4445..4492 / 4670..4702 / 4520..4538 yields -0.2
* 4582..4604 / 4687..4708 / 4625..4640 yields -0.6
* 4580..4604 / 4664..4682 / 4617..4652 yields -0.8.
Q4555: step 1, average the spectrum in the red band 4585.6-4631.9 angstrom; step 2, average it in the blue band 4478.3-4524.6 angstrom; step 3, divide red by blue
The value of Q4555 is 1.0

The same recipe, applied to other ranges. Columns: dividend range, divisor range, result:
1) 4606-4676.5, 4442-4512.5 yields 1.01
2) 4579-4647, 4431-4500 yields 1.03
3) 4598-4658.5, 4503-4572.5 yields 1.00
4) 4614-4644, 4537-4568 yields 1.03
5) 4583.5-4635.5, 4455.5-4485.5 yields 1.04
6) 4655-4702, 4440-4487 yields 1.04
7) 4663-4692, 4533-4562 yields 1.02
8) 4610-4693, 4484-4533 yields 0.99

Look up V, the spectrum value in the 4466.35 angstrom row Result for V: 0.9097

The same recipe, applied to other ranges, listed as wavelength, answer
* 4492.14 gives 1.033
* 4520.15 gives 0.9617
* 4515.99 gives 0.8665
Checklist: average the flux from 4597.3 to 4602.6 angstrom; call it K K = 0.962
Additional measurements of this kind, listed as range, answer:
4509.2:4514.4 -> 1.06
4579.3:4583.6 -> 0.929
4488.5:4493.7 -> 1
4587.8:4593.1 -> 0.863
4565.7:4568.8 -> 0.93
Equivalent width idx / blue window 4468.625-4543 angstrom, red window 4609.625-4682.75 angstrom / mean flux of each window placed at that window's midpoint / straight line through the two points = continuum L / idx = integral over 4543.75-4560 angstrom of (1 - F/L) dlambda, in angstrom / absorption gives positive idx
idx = 0.03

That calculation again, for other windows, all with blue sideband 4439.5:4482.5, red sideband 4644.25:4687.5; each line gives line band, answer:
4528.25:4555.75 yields -0.27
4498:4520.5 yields -1.27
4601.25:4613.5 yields -0.24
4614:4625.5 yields -0.41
